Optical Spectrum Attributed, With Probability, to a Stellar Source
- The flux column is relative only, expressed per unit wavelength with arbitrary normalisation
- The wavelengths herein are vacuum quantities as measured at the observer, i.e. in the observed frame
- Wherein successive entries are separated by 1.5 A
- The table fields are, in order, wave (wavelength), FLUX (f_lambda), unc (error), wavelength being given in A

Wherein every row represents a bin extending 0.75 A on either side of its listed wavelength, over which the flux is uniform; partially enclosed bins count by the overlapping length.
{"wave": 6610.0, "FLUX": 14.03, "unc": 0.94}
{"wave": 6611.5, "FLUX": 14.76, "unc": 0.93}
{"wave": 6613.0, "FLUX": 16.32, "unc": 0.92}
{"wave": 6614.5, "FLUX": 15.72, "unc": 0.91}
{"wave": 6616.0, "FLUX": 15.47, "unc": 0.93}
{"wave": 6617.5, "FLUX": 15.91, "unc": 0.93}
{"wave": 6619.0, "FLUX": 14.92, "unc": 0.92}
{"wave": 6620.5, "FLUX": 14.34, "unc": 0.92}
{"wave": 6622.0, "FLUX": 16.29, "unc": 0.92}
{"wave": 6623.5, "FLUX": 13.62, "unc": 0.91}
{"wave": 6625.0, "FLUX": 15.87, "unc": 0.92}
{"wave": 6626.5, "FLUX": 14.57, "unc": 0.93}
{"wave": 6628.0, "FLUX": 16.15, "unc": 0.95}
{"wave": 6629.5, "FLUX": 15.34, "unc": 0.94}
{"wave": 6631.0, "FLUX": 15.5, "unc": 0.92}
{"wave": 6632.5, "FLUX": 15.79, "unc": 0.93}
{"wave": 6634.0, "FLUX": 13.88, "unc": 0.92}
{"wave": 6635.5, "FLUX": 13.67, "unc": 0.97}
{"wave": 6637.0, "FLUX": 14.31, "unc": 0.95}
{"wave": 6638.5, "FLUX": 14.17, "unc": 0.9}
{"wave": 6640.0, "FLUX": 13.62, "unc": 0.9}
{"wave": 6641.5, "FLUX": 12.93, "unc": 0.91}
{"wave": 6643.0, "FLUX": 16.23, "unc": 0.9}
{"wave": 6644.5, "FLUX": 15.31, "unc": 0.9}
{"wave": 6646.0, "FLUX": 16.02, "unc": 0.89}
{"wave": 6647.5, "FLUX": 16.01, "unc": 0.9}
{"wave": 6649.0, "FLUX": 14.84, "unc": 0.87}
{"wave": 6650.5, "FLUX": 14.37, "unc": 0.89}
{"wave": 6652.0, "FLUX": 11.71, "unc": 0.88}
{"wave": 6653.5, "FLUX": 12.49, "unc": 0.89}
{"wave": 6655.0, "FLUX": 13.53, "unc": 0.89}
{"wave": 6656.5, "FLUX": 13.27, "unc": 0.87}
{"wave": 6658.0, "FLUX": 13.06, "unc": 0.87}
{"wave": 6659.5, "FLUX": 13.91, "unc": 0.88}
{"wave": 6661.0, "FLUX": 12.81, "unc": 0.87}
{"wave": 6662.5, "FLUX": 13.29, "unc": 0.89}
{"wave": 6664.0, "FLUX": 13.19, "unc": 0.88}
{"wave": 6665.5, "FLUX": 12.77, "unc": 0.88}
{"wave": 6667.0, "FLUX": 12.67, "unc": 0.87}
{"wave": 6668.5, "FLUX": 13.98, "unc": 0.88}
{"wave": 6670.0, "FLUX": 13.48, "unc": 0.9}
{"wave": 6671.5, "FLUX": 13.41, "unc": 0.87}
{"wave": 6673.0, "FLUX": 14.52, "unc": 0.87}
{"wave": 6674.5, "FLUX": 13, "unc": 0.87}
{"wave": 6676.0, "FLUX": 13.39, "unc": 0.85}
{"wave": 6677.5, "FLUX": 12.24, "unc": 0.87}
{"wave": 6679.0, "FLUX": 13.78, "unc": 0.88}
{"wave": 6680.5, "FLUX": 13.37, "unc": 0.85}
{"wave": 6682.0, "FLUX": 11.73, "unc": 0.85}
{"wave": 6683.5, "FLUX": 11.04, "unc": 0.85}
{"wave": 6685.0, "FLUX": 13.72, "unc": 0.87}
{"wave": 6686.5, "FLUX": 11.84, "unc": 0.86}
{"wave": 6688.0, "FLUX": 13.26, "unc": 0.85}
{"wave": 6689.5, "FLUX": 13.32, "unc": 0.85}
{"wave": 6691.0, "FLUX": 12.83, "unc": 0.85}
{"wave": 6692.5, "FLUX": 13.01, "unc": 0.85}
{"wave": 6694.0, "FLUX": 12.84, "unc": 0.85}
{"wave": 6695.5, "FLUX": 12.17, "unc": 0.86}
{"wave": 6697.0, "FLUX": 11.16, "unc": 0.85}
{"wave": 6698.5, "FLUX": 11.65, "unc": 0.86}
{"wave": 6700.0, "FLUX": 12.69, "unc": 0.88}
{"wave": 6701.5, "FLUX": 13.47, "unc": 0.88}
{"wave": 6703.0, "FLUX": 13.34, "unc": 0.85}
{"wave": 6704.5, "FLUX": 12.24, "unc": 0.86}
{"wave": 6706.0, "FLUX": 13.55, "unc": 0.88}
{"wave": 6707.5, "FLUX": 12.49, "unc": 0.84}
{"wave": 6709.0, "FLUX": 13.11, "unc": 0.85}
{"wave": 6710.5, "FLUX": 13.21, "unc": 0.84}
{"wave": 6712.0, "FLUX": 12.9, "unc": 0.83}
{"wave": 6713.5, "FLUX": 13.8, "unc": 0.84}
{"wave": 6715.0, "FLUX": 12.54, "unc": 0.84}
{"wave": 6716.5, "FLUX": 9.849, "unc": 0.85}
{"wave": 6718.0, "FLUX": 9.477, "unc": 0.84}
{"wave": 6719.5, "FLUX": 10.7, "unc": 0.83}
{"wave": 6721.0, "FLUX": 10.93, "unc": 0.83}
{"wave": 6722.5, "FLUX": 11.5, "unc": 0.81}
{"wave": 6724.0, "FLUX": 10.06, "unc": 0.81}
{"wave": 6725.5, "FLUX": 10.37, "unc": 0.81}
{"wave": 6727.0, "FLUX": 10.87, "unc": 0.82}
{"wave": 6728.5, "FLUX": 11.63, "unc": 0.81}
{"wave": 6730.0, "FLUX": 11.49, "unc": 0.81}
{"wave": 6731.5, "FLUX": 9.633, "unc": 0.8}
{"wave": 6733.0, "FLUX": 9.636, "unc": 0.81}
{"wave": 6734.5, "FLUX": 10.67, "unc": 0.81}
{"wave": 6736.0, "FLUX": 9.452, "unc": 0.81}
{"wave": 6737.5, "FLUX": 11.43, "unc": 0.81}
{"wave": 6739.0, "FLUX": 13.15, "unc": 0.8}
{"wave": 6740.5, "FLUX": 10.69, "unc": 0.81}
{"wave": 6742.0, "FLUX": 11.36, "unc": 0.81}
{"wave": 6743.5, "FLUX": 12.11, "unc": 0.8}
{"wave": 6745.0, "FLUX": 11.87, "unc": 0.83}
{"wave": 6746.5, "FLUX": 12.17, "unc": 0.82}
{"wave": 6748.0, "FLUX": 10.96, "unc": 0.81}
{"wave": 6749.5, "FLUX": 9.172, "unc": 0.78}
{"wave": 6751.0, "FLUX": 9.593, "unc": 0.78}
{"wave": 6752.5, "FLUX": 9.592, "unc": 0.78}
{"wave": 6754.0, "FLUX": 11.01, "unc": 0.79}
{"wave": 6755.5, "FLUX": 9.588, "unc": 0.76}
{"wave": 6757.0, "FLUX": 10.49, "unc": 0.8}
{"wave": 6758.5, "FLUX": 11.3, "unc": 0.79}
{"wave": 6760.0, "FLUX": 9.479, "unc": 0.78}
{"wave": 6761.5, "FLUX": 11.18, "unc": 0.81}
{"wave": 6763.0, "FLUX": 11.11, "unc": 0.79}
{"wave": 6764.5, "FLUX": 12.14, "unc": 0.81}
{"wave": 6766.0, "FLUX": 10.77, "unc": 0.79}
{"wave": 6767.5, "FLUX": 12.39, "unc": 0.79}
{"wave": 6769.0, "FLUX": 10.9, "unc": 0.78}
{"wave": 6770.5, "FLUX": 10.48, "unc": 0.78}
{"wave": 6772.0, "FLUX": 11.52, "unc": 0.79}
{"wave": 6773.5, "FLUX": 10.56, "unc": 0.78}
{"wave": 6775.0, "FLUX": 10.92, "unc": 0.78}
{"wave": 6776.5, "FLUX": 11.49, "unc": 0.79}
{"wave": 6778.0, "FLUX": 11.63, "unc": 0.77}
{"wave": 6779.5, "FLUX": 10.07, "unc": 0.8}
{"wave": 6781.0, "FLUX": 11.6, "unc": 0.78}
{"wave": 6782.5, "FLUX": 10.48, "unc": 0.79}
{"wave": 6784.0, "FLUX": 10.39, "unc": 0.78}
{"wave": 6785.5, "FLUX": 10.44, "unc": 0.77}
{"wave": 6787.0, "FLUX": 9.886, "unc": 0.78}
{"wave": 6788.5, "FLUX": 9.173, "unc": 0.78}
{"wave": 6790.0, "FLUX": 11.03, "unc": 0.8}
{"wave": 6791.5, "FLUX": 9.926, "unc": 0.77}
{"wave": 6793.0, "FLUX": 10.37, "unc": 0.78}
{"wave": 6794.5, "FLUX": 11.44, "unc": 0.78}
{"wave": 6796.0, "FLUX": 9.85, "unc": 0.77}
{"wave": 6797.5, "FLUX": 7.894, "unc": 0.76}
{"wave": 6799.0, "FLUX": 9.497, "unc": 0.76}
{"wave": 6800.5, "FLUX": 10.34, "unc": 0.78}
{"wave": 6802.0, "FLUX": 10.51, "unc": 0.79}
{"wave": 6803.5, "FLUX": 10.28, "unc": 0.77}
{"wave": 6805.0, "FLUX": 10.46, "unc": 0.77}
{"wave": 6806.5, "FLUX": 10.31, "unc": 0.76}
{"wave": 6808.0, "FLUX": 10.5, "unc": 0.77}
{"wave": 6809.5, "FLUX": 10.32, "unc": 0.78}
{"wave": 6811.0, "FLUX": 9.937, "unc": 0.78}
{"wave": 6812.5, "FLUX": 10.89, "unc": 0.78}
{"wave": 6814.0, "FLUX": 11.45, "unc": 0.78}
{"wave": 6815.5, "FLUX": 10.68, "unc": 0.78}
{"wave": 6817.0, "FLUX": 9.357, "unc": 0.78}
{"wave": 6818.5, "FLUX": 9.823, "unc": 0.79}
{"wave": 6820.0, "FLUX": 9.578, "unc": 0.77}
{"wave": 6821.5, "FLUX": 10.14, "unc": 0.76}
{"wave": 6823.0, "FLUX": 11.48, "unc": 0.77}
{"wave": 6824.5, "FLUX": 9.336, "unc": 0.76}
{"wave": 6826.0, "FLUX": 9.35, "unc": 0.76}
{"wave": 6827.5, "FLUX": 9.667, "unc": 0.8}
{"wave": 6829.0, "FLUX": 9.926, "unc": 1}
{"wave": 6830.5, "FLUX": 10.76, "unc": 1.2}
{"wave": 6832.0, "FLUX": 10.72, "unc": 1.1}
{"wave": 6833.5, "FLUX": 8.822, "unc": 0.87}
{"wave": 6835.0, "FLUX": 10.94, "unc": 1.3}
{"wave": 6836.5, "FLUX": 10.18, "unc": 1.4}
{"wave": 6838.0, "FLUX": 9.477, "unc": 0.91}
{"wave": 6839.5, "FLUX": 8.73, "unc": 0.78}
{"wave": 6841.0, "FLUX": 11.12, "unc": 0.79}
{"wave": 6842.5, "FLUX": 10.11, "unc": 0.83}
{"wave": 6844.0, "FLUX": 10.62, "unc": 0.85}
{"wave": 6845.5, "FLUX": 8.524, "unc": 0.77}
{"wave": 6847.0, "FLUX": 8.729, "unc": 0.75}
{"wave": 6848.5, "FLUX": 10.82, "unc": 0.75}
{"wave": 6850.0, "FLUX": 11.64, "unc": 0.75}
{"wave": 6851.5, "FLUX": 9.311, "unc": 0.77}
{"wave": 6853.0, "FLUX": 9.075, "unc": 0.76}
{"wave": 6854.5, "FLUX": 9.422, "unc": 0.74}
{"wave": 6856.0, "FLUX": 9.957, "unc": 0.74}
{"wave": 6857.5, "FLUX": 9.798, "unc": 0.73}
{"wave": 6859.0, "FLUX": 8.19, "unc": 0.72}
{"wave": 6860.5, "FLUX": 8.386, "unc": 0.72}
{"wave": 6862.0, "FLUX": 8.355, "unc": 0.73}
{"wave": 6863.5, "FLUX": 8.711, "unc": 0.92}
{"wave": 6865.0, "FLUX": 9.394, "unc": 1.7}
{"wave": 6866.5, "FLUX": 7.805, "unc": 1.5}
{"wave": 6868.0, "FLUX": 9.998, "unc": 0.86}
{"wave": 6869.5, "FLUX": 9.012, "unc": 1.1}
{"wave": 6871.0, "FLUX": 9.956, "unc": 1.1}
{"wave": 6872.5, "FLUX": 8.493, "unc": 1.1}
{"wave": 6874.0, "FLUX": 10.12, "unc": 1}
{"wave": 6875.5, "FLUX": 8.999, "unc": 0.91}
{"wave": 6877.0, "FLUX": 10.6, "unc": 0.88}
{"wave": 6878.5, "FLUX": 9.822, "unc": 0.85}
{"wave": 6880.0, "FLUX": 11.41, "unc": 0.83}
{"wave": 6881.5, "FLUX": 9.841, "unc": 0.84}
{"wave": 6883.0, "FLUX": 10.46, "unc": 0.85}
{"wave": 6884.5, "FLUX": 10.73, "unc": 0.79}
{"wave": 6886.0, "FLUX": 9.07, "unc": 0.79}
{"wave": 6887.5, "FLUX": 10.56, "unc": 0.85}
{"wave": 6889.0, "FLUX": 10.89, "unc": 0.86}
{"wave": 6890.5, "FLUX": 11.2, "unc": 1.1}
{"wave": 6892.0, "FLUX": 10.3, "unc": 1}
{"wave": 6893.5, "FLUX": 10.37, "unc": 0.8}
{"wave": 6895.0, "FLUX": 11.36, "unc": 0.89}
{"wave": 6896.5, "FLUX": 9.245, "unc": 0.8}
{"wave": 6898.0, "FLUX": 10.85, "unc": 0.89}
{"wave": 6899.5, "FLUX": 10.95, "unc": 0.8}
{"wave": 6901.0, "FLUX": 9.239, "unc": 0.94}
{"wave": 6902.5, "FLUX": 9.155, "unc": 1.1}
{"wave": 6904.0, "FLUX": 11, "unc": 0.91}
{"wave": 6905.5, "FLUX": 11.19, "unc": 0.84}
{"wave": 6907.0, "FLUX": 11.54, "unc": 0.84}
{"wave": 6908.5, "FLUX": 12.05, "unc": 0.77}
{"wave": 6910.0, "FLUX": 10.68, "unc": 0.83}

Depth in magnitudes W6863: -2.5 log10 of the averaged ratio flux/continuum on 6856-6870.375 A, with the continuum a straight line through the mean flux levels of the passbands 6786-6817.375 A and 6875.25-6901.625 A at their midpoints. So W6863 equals 0.16 mag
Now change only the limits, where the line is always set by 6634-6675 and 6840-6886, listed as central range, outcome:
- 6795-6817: 0.06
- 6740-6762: 0.11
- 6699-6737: 0.09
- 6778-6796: 0.07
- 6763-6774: 0.03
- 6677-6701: 0.05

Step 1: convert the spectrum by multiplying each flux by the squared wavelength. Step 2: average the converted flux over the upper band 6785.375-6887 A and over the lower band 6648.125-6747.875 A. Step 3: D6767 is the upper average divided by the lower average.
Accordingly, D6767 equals 0.84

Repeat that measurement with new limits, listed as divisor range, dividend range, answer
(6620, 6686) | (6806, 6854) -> 0.76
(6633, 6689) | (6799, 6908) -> 0.78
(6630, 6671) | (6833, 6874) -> 0.72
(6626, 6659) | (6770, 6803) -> 0.76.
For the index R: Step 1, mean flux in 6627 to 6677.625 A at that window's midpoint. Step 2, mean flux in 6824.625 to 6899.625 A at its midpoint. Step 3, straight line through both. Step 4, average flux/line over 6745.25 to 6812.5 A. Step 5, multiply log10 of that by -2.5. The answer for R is 0.09 mag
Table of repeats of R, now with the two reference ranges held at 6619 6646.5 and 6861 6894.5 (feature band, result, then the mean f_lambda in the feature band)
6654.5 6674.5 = 0.07 mag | 13.4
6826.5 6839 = 0.08 mag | 10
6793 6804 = 0.15 mag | 9.99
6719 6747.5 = 0.16 mag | 11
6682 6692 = 0.09 mag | 12.6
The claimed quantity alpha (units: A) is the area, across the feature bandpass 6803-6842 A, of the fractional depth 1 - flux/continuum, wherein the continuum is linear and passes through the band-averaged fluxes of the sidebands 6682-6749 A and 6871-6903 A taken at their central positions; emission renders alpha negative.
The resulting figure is 2.3 A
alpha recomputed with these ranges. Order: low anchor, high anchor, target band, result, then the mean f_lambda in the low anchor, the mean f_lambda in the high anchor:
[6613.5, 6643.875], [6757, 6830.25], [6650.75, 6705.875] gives 2.70 A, 14.9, 10.5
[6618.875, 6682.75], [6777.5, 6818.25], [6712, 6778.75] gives 3.72 A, 14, 10.3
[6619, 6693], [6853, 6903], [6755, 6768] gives 1.05 A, 13.8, 9.77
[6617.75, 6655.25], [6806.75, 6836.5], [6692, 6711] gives 0.59 A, 14.7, 10.2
